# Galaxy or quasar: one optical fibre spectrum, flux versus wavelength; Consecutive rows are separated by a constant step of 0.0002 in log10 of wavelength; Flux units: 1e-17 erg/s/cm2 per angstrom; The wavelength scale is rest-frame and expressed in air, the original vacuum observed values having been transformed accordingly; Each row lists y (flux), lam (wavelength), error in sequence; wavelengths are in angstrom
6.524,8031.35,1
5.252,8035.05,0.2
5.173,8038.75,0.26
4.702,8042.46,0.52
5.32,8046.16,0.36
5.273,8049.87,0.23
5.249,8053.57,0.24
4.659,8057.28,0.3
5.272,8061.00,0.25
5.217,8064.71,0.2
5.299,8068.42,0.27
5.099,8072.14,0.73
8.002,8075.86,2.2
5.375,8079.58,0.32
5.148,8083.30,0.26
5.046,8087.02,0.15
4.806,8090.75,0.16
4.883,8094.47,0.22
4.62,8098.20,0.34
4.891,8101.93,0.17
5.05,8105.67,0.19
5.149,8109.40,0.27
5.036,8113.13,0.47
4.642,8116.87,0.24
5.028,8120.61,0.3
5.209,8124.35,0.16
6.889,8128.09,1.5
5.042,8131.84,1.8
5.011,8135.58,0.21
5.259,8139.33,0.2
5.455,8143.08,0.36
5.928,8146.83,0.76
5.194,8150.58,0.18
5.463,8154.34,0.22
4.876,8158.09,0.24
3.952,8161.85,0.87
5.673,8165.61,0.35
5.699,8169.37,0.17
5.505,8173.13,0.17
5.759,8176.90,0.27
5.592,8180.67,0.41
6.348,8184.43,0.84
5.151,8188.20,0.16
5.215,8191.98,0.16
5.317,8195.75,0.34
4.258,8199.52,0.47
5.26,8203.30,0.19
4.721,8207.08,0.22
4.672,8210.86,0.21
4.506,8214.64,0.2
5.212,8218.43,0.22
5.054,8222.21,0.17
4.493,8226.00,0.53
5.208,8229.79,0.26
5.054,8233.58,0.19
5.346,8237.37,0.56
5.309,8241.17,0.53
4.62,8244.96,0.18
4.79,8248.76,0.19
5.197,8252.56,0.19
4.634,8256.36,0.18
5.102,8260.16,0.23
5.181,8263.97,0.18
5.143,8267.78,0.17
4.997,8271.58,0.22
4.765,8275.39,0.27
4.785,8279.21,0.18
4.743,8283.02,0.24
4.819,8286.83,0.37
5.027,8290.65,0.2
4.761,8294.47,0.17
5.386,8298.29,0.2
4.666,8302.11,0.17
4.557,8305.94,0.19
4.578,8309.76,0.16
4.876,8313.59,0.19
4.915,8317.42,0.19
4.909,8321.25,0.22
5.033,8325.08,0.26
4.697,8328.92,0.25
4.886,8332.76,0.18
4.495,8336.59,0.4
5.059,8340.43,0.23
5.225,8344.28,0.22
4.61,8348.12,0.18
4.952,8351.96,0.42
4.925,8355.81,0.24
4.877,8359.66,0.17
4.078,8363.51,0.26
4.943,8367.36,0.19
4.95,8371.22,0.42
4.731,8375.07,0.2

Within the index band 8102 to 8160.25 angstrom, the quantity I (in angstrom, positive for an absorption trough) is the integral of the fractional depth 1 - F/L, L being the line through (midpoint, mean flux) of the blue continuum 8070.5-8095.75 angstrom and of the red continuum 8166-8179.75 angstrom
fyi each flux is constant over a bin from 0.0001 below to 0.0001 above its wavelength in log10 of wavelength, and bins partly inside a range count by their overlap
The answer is 3.3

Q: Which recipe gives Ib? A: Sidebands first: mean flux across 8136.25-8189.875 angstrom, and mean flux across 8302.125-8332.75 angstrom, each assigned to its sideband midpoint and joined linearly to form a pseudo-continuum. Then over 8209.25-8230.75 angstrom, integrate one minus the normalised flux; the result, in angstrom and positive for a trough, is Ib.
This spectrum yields 1.4 angstrom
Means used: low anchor 5.41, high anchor 4.79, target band 4.84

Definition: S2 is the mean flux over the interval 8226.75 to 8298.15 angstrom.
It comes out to 4.97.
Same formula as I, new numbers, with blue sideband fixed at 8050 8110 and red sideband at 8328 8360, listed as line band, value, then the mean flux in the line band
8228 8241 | -0.51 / 5.22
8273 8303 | 0.39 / 4.88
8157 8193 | -2.04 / 5.39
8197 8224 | 1.23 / 4.82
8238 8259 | 0.23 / 4.94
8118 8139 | -0.92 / 5.39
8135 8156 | -1.07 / 5.41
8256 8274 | -0.22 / 5.04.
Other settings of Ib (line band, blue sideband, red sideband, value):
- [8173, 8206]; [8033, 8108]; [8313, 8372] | -2.0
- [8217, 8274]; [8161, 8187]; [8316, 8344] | 2.4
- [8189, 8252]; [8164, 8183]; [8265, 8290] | 4.3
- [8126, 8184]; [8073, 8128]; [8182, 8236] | -3.3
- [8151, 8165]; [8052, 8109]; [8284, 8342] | 0.6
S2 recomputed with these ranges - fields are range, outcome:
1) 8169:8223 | 5.21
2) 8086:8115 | 4.93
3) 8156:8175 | 5.15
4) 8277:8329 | 4.84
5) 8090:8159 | 5.19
